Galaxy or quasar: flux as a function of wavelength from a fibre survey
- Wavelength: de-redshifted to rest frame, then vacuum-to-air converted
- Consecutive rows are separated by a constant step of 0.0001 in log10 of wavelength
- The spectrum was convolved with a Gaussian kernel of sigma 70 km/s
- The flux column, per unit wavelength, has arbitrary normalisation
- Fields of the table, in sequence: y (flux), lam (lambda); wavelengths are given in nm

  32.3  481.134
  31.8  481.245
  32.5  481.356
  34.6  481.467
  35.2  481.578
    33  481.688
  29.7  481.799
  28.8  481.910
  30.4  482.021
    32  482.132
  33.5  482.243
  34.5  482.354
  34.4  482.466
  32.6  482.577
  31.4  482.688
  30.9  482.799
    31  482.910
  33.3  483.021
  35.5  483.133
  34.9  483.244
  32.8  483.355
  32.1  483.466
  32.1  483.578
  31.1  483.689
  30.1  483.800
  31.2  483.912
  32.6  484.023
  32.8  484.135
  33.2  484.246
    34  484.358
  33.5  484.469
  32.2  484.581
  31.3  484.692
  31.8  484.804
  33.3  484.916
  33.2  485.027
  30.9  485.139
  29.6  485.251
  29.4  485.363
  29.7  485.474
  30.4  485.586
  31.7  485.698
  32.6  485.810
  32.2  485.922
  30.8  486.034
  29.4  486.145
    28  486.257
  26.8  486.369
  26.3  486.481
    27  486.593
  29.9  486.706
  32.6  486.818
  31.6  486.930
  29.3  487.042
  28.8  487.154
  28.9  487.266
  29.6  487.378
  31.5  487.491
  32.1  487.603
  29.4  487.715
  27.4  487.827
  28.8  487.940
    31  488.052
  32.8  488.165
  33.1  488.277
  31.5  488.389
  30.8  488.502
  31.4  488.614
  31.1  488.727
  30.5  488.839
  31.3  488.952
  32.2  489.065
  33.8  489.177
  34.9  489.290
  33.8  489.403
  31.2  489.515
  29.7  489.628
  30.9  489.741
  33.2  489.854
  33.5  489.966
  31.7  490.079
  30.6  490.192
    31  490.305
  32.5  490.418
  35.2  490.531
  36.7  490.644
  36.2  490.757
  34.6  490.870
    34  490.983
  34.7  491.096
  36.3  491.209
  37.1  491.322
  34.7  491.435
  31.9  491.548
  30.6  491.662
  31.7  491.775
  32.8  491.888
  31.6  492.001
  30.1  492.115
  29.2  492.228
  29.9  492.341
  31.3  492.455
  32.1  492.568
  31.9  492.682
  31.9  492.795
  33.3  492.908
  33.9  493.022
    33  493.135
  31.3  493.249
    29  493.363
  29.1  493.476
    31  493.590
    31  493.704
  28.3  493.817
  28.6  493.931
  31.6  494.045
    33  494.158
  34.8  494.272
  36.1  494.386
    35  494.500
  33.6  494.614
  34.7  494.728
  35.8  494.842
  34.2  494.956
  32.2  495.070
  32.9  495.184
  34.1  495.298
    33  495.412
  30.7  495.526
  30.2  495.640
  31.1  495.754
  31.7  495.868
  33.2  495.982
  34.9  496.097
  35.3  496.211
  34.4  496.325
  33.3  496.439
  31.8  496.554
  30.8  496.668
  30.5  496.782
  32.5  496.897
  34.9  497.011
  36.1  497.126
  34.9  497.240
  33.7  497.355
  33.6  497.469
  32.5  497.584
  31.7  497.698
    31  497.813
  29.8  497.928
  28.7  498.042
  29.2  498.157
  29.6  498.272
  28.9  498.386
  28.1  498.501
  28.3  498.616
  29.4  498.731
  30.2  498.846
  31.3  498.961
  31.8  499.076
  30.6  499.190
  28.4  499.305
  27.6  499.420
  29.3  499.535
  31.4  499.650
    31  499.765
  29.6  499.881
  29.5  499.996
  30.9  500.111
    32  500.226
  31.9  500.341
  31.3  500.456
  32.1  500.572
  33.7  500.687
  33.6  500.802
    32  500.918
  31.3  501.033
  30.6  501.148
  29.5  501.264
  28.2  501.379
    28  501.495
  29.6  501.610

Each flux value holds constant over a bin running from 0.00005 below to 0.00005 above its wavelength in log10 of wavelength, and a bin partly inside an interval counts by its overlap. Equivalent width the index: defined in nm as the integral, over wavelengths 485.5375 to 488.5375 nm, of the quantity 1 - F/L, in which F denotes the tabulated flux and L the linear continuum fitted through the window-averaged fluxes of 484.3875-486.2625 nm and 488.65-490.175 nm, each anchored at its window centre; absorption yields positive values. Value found 0.14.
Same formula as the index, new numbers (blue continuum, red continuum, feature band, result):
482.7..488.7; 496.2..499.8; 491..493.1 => -0.092 nm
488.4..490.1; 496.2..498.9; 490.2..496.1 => -0.157 nm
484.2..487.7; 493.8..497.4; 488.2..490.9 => -0.082 nm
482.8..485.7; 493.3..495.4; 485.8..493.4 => 0.156 nm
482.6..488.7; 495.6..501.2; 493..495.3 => -0.084 nm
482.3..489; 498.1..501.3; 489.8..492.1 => -0.188 nm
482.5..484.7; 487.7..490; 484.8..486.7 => 0.117 nm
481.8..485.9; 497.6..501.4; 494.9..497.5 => -0.192 nm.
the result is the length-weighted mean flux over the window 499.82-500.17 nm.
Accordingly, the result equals 30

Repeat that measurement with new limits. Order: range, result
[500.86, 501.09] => 31.7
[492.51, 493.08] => 32.7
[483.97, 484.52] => 33.2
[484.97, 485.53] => 30.6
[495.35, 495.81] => 31.3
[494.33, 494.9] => 35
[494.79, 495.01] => 35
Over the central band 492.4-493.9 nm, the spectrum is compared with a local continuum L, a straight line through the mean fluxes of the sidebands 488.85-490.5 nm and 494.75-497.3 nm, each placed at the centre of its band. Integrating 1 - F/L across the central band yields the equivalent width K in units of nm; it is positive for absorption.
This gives 0.07 nm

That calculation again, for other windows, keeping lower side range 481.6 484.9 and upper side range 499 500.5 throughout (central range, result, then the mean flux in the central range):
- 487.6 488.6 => 0.03 nm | 30.7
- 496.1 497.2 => -0.09 nm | 33.4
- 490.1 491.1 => -0.07 nm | 33.8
